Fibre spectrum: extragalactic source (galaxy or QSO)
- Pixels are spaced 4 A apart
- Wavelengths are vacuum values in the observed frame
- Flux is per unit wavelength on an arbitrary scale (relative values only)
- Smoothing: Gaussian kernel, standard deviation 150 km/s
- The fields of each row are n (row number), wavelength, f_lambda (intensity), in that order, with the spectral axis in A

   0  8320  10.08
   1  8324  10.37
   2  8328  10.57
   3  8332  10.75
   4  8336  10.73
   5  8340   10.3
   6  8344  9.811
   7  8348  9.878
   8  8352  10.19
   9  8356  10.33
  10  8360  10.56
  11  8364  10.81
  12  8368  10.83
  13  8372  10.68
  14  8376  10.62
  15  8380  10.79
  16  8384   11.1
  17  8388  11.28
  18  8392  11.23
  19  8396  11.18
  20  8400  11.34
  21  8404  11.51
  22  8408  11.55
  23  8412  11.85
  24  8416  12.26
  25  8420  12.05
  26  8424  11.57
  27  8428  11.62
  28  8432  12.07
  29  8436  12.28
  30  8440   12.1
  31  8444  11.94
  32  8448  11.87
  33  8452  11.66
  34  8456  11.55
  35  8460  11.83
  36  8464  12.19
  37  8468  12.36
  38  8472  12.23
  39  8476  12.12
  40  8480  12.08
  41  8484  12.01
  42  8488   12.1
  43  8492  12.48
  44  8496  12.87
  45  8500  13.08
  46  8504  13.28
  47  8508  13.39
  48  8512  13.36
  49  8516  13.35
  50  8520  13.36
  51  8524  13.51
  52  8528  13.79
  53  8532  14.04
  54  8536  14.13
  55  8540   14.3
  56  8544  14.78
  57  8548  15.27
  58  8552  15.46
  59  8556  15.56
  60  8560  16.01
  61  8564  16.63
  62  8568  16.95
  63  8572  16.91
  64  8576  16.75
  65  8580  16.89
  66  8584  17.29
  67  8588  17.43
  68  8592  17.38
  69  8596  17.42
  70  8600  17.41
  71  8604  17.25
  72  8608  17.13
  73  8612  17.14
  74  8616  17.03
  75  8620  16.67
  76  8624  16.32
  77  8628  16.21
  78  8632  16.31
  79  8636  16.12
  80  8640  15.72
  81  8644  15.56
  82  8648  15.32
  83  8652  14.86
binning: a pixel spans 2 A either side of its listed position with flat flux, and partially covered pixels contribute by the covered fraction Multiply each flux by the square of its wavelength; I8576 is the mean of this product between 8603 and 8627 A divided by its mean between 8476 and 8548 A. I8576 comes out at 1.30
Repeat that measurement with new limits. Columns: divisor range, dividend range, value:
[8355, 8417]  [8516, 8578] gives 1.41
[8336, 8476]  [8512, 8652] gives 1.46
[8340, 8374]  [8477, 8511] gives 1.26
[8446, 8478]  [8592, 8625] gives 1.48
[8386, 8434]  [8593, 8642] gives 1.51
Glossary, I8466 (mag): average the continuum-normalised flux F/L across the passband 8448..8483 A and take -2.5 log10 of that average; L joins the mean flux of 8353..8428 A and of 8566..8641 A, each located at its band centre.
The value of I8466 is 0.103 mag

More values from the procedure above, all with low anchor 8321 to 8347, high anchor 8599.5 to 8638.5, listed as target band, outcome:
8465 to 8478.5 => 0.103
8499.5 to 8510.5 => 0.072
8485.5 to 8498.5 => 0.116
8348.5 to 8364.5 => 0.051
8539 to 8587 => -0.044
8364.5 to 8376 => 0.045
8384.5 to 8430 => 0.041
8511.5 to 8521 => 0.084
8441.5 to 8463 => 0.107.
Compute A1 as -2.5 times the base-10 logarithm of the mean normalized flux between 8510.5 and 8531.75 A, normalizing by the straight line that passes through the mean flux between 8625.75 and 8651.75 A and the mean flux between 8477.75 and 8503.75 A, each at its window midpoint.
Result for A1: -0.03 mag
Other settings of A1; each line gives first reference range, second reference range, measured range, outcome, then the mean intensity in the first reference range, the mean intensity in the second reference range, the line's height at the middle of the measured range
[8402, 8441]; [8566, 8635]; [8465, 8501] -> 0.11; 11.9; 17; 13.6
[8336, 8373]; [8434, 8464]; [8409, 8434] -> -0.04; 10.4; 11.9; 11.5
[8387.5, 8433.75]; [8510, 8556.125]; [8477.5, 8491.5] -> 0.09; 11.6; 14.2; 13.2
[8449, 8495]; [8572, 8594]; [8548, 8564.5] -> 0.01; 12.1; 17.1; 15.9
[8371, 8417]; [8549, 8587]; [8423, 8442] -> 0.04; 11.3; 16.5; 12.4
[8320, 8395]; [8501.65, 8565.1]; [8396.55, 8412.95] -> 0.01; 10.6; 14.3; 11.6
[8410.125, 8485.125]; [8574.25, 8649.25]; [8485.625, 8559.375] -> 0.03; 12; 16.7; 14.1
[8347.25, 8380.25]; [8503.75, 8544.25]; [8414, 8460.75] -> 0.01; 10.5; 13.7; 12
